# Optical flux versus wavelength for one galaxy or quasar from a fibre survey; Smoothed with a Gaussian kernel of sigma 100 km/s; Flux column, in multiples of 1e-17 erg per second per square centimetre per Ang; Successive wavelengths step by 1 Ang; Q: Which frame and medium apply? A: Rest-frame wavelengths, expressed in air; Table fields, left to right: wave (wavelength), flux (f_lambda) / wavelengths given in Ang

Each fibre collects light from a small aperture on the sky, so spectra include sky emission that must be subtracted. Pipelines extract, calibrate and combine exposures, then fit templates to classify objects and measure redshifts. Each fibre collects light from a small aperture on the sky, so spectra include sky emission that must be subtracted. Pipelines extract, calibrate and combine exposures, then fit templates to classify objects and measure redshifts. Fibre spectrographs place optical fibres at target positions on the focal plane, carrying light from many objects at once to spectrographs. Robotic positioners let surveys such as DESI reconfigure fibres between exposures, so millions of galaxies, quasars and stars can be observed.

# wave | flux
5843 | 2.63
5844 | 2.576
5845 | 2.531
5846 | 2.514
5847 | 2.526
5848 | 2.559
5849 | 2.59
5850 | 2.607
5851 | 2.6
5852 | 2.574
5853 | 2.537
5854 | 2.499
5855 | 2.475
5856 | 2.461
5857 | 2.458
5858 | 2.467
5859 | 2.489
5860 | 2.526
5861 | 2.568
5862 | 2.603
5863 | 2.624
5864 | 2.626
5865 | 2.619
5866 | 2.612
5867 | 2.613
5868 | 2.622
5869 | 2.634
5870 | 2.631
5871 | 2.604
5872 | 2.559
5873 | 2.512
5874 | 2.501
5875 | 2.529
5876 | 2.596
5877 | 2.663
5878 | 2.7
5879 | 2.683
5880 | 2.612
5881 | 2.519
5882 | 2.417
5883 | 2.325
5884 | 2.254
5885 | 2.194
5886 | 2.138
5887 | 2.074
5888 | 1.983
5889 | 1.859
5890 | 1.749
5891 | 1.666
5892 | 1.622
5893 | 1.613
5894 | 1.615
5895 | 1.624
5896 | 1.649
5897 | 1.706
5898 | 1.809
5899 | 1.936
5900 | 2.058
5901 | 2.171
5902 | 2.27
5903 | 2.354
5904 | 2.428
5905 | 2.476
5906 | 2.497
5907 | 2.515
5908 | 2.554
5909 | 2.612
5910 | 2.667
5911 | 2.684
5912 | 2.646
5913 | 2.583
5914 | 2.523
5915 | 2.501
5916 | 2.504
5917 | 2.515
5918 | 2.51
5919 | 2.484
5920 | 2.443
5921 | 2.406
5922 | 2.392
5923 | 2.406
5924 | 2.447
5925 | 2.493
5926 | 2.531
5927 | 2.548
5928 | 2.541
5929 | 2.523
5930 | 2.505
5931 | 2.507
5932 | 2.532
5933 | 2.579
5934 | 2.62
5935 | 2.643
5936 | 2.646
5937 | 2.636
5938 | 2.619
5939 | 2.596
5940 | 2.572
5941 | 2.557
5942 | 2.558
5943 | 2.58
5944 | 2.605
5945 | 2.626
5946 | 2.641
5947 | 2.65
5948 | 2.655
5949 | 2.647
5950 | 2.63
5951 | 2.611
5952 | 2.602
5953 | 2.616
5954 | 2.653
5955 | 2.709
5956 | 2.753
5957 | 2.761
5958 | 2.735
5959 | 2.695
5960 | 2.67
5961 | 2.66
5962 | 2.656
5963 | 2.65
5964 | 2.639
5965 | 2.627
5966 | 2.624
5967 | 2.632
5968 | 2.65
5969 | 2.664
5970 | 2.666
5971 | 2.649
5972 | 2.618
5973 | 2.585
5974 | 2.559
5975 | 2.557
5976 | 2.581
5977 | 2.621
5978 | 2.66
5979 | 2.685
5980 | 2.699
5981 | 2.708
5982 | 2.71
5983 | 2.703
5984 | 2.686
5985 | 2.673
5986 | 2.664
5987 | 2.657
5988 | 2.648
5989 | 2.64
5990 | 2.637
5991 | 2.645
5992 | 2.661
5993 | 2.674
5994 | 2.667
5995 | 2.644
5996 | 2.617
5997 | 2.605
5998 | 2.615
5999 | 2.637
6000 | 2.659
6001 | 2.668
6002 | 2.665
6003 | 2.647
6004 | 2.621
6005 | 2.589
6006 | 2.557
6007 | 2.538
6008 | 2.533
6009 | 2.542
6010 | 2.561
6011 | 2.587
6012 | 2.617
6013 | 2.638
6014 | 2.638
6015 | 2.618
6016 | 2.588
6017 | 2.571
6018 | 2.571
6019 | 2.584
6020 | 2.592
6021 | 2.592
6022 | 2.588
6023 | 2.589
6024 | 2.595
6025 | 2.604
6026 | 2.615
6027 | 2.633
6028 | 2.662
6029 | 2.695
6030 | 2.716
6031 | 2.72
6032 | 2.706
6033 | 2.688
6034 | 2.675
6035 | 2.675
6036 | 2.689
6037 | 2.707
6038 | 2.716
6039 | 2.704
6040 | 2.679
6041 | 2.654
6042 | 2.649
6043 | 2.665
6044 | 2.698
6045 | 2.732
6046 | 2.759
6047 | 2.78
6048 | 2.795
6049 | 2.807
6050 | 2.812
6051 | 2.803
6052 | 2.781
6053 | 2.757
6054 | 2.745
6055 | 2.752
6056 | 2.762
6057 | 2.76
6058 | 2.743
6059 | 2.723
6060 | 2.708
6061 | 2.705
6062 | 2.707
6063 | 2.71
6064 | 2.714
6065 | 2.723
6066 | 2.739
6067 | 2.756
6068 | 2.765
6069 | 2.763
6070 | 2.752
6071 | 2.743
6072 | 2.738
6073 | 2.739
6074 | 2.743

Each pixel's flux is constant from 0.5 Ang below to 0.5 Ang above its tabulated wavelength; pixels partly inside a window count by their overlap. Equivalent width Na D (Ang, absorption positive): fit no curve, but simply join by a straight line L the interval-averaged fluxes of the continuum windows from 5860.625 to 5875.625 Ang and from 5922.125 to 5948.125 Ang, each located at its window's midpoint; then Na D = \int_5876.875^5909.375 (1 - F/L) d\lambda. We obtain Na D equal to 5.4 Ang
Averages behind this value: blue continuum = 2.59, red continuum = 2.57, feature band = 2.15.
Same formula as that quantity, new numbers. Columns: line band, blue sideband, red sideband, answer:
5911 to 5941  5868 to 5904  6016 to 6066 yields -2.6 Ang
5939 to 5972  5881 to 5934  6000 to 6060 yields -2.8 Ang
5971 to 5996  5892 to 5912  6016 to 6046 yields -1.7 Ang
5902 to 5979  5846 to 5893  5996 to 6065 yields -1.4 Ang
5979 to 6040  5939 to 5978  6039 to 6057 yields 1.3 Ang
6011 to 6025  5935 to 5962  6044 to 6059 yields 0.7 Ang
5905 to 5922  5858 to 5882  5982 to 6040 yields 0.4 Ang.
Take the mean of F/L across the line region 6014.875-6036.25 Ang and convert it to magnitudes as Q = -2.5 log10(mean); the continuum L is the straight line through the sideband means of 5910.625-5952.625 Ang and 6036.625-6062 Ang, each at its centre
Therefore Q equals 0.027 mag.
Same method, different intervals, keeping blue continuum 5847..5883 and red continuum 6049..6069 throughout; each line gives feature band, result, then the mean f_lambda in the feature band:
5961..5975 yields 0.01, 2.63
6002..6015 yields 0.04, 2.59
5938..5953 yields 0.01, 2.61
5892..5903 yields 0.36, 1.86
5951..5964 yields -0.01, 2.68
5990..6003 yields 0.02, 2.65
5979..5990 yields 0.00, 2.68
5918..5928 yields 0.06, 2.47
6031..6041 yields 0.01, 2.69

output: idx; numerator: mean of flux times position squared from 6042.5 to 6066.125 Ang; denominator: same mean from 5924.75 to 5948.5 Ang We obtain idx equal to 1.11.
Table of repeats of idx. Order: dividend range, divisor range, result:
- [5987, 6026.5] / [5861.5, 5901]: 1.20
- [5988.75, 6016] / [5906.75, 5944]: 1.06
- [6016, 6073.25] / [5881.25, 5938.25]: 1.22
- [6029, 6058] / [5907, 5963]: 1.09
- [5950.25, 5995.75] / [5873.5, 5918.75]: 1.20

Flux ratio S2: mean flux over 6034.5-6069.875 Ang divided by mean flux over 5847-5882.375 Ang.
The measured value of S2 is 1.06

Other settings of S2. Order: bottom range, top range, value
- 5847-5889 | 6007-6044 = 1.05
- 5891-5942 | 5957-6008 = 1.11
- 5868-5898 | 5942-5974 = 1.20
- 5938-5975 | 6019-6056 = 1.02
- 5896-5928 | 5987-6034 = 1.09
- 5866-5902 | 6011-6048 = 1.20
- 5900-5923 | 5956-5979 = 1.07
